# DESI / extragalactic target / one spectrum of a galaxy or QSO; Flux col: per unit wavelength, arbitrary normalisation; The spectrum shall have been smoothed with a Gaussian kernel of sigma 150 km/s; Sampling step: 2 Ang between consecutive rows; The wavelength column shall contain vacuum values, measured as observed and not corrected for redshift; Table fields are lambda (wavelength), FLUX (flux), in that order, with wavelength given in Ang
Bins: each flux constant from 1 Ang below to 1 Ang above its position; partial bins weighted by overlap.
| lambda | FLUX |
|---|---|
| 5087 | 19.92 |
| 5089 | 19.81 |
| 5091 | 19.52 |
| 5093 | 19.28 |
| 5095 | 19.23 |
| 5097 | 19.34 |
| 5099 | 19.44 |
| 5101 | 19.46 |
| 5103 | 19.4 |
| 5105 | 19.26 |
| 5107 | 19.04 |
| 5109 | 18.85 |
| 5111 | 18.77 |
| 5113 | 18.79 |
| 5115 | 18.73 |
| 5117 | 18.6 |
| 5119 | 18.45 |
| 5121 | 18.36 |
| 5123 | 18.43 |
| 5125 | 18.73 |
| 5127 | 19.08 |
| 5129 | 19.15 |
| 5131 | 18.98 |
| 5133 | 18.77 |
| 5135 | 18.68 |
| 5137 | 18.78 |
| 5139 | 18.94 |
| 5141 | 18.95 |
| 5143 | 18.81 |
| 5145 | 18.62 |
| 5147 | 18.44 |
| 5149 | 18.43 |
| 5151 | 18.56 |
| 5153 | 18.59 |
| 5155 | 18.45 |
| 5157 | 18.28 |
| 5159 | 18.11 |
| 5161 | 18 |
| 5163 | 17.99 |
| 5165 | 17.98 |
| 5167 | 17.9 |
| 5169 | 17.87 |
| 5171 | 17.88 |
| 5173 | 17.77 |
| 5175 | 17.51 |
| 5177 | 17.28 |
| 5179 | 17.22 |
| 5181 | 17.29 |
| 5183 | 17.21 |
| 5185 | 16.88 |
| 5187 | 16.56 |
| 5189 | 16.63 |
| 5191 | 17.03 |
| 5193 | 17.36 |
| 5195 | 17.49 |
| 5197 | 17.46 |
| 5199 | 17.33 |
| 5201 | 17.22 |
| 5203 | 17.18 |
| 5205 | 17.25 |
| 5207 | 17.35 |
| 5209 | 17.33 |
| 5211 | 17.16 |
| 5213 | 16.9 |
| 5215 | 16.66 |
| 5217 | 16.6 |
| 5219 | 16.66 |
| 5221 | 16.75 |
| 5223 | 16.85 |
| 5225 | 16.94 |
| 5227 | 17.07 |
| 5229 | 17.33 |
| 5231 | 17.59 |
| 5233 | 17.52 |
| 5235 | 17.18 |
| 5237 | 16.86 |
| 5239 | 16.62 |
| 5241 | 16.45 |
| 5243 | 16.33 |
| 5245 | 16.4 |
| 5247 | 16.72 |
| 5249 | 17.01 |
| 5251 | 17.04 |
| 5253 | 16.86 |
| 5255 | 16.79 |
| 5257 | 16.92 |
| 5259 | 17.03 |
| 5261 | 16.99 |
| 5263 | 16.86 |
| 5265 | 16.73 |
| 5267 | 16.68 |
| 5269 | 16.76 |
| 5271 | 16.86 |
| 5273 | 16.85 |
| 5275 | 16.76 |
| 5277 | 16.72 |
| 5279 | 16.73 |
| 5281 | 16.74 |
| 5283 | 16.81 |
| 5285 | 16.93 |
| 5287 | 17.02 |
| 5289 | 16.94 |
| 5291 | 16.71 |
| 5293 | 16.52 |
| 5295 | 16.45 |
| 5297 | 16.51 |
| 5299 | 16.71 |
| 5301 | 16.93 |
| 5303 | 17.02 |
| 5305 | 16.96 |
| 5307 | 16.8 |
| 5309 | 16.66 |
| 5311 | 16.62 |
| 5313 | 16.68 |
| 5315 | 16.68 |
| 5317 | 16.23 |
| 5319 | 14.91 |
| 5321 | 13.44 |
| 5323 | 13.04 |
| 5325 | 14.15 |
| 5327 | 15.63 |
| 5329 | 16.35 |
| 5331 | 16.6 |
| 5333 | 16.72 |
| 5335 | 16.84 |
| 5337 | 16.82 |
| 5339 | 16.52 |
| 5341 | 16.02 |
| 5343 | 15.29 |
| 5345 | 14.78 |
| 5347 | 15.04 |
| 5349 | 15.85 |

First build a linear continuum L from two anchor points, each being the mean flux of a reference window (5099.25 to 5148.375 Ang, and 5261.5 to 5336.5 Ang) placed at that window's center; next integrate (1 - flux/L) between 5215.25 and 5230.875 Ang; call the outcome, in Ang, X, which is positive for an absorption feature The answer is 0.5 Ang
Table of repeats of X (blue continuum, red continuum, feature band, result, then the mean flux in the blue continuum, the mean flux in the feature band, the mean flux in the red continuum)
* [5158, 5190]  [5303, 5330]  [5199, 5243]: -0.23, 17.5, 17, 15.8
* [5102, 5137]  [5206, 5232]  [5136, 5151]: -0.25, 18.8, 18.7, 17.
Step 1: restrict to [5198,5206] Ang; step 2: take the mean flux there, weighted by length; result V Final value 17.2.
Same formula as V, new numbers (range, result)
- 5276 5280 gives 16.7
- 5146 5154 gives 18.5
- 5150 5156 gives 18.5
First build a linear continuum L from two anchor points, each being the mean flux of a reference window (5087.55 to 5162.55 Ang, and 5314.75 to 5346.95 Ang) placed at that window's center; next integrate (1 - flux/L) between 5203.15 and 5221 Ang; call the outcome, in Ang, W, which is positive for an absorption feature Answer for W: 0.5 Ang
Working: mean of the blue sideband 18.8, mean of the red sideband 15.6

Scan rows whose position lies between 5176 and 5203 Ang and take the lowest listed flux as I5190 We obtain 16.56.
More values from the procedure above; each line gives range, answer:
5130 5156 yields 18.43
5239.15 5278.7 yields 16.33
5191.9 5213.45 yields 16.9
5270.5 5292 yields 16.71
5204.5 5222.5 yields 16.6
